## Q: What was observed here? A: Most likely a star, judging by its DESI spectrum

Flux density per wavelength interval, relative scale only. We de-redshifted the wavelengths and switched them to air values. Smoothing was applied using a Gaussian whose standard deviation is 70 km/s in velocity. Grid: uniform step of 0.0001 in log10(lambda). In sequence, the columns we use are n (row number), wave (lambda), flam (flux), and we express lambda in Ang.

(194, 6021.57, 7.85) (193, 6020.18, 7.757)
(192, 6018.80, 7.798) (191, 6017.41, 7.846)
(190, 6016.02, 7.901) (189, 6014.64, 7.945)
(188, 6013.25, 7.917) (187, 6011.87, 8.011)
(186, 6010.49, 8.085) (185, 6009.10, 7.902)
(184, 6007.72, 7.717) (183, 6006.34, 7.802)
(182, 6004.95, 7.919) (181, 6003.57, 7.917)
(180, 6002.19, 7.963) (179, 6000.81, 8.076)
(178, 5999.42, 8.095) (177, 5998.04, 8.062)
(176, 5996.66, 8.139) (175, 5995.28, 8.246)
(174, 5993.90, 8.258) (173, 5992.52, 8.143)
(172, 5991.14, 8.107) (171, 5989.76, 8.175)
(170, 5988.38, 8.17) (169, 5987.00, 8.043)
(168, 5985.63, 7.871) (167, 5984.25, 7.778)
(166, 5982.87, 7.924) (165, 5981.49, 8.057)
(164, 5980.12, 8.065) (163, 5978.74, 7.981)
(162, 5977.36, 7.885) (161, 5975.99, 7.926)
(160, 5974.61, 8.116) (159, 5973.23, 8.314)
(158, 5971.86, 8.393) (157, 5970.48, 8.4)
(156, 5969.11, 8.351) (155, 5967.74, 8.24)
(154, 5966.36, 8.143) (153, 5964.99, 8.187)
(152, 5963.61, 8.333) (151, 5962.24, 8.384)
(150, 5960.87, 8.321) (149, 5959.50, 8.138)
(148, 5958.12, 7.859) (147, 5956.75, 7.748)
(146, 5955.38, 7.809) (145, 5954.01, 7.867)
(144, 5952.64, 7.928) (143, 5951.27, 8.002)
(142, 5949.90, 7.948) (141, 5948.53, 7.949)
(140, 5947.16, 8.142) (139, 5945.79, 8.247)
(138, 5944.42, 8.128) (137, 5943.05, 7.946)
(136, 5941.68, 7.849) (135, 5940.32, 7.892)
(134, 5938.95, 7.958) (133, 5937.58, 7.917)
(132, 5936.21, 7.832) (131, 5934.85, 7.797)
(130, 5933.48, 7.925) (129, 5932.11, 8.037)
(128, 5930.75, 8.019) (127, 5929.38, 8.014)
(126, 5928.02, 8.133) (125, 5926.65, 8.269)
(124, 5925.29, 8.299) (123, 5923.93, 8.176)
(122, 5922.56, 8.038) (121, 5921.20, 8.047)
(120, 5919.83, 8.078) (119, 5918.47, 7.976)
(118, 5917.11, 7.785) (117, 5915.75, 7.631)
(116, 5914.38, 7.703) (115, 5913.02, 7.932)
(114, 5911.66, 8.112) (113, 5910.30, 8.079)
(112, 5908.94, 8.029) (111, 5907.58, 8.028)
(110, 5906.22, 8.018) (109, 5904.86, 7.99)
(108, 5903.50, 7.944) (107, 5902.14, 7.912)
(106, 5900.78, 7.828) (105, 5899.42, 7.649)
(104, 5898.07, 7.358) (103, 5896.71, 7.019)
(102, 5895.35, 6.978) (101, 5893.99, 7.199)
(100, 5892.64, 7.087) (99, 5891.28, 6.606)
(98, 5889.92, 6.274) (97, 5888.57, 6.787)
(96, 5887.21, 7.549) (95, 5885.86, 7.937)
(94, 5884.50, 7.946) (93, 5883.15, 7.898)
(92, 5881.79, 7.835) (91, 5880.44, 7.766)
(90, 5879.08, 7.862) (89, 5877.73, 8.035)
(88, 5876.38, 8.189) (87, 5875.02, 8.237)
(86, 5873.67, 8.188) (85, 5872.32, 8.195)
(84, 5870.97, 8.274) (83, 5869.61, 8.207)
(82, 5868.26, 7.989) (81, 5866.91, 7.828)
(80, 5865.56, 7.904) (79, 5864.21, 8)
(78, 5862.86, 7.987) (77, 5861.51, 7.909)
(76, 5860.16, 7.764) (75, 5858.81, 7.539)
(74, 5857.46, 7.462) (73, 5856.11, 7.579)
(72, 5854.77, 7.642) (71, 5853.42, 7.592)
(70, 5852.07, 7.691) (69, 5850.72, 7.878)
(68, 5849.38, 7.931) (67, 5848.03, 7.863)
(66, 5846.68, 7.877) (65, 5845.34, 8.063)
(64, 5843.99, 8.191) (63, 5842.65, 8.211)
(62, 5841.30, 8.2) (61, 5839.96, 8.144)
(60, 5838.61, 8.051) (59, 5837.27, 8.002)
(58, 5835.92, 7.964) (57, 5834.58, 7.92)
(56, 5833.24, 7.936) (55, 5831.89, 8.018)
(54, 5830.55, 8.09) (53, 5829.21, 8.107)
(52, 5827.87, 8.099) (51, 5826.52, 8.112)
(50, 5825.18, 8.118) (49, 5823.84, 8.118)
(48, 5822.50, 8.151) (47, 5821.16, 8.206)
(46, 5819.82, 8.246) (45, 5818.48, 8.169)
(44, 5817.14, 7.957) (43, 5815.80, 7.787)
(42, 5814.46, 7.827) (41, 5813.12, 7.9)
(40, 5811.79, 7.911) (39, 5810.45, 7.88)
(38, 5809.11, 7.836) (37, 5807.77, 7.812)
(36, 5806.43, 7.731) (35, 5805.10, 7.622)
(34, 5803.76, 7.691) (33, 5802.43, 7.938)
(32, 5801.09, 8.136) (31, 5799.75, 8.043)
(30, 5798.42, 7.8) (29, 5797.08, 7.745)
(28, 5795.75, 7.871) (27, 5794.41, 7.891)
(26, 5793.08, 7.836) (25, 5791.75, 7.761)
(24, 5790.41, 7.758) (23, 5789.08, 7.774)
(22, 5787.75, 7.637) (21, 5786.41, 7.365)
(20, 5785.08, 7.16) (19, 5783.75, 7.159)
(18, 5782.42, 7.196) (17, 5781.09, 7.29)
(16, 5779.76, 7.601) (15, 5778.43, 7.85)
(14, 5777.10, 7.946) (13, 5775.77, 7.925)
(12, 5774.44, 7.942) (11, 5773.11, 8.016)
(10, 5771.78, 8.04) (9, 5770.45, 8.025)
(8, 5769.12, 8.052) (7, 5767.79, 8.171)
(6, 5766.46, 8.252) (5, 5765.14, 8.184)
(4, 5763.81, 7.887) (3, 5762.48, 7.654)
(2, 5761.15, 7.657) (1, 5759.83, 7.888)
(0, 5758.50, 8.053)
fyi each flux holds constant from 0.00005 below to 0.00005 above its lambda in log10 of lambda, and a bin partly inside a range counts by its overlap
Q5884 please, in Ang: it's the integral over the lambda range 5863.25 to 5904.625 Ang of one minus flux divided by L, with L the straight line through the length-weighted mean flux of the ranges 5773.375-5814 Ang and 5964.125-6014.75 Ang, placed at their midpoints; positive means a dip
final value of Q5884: 1.0 Ang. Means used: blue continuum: 7.74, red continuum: 8.06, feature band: 7.69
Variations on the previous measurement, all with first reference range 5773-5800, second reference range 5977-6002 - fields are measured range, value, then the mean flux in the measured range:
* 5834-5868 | -0.4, 7.89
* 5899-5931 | -0.3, 7.99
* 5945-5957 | 0.0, 7.97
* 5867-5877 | -0.4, 8.16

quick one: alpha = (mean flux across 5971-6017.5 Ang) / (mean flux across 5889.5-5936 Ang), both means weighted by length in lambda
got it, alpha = 1.03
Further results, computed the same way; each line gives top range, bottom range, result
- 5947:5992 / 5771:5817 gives 1.04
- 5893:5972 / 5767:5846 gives 1.01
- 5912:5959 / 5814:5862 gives 1.00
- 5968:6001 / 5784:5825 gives 1.03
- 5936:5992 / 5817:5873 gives 1.01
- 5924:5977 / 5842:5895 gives 1.04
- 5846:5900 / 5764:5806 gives 0.99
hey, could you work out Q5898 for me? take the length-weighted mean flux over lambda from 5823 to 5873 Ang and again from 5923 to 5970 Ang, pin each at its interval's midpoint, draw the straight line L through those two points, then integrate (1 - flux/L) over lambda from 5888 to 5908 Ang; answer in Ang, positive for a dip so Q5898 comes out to 1.6 Ang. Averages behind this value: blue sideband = 7.96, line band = 7.37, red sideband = 8.05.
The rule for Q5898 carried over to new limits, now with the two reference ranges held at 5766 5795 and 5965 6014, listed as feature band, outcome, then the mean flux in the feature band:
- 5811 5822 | -0.3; 8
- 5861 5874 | -0.3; 8.05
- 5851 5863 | 0.3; 7.68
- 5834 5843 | -0.3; 8.06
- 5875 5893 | 0.8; 7.55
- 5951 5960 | 0.1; 7.9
